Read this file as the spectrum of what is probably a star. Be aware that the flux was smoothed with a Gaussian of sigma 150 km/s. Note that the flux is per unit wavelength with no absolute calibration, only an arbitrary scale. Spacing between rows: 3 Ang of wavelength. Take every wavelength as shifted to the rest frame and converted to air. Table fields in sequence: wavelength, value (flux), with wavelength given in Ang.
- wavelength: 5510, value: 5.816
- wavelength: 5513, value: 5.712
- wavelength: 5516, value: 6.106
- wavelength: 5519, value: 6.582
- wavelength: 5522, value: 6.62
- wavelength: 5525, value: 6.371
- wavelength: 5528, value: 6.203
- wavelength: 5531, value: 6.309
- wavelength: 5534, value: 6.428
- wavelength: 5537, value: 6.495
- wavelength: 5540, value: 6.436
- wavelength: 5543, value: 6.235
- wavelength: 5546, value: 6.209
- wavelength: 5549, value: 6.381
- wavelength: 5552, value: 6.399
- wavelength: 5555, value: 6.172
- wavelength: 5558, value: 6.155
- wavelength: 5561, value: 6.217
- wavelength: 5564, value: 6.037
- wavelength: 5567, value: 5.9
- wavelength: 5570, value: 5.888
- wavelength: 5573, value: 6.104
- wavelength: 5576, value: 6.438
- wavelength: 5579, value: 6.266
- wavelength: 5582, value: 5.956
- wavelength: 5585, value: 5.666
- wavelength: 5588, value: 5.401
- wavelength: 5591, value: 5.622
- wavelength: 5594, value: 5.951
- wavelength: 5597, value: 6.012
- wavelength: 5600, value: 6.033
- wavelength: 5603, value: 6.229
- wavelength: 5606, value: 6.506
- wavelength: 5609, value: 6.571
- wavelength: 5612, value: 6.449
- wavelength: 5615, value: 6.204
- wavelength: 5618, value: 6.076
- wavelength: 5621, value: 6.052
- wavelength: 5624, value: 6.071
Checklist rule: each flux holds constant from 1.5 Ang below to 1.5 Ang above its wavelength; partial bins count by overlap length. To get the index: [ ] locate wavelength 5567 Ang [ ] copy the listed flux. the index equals 5.9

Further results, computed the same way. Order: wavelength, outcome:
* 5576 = 6.438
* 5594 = 5.951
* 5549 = 6.381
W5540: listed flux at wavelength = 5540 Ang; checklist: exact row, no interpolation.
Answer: 6.436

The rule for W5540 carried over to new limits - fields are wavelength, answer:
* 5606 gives 6.506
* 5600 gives 6.033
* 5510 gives 5.816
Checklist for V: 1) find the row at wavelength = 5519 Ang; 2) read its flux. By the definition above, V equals 6.582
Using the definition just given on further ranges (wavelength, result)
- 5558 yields 6.155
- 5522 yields 6.62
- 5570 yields 5.888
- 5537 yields 6.495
